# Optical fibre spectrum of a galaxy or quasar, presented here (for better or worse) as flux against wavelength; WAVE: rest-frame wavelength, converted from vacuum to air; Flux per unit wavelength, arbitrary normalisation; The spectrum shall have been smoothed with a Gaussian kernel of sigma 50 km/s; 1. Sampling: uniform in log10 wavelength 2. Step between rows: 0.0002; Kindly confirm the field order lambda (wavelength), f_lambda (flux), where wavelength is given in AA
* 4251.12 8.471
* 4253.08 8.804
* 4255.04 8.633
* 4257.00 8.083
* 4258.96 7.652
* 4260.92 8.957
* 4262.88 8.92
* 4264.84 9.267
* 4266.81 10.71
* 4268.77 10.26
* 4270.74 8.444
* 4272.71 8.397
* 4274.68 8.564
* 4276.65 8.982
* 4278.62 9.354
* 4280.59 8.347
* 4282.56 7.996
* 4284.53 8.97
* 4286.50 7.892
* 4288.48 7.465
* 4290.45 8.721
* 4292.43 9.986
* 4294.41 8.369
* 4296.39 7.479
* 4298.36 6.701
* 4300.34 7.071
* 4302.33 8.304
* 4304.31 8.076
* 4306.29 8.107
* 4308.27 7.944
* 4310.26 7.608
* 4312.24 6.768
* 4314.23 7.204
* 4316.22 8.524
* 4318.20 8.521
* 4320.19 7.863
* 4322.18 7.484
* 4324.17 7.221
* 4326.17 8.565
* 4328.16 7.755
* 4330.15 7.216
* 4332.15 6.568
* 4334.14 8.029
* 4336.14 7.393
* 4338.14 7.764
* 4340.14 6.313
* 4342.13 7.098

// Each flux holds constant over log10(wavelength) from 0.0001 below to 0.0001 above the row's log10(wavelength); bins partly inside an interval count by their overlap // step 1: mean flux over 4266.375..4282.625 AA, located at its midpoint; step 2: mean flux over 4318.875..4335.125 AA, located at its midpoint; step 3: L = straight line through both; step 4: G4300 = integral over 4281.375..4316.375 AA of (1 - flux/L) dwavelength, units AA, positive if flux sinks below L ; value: 1.73 AA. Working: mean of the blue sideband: 9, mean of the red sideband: 7.6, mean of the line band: 7.94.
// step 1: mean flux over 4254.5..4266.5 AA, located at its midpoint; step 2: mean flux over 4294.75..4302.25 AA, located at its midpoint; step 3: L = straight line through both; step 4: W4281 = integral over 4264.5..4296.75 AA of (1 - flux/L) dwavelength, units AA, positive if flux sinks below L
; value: -3.3 AA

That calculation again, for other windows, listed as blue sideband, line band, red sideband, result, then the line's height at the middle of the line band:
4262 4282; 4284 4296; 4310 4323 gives 0.1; 8.54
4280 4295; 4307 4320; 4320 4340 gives 0.2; 7.89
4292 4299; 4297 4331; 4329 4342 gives -0.2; 7.67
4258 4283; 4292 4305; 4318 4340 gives 0.6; 8.29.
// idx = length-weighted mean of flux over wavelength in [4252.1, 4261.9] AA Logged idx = 8.43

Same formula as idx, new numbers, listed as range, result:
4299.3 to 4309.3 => 7.89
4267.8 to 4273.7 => 9.02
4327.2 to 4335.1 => 7.39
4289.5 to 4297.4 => 8.63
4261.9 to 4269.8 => 9.78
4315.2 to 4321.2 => 8.3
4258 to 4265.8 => 8.71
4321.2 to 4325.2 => 7.35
